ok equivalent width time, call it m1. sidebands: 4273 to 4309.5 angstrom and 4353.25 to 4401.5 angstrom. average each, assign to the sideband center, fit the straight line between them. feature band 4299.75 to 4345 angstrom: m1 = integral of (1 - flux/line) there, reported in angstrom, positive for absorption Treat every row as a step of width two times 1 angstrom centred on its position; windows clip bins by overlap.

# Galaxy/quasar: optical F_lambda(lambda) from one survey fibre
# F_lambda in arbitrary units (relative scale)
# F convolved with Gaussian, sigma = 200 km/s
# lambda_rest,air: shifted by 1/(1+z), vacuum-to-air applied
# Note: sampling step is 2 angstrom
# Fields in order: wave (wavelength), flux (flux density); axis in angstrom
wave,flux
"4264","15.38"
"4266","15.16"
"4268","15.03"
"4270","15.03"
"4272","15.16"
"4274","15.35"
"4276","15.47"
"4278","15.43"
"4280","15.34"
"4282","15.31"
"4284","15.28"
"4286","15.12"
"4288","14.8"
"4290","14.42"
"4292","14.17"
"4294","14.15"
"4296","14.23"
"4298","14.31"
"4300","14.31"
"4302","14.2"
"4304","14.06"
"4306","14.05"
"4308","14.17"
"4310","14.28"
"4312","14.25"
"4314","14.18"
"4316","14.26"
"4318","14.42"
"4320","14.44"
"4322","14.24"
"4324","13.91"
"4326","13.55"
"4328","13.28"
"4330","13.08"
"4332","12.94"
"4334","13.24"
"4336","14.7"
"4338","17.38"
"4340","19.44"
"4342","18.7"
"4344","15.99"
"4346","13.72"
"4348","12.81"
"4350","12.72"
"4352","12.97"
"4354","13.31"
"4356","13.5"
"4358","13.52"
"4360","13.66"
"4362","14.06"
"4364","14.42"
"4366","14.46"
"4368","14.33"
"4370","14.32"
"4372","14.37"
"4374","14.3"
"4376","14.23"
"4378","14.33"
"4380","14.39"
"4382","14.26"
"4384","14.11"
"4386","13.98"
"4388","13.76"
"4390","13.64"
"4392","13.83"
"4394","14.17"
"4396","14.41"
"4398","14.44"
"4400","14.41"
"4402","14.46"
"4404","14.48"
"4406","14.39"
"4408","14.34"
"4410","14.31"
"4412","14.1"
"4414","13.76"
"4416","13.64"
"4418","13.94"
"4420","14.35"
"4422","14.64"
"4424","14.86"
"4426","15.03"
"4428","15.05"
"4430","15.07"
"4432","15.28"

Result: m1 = -0.6 angstrom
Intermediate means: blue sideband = 14.7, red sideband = 14.1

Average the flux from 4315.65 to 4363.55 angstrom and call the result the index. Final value 14.3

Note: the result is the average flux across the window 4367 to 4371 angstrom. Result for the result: 14.3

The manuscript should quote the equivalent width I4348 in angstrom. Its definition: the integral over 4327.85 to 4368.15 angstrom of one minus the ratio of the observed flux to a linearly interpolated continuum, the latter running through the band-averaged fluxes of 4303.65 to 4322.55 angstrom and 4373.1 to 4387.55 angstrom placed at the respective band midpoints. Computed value -0.54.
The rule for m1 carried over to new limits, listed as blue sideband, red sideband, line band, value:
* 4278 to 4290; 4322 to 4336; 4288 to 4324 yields 0.18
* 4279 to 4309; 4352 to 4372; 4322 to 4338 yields 0.44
